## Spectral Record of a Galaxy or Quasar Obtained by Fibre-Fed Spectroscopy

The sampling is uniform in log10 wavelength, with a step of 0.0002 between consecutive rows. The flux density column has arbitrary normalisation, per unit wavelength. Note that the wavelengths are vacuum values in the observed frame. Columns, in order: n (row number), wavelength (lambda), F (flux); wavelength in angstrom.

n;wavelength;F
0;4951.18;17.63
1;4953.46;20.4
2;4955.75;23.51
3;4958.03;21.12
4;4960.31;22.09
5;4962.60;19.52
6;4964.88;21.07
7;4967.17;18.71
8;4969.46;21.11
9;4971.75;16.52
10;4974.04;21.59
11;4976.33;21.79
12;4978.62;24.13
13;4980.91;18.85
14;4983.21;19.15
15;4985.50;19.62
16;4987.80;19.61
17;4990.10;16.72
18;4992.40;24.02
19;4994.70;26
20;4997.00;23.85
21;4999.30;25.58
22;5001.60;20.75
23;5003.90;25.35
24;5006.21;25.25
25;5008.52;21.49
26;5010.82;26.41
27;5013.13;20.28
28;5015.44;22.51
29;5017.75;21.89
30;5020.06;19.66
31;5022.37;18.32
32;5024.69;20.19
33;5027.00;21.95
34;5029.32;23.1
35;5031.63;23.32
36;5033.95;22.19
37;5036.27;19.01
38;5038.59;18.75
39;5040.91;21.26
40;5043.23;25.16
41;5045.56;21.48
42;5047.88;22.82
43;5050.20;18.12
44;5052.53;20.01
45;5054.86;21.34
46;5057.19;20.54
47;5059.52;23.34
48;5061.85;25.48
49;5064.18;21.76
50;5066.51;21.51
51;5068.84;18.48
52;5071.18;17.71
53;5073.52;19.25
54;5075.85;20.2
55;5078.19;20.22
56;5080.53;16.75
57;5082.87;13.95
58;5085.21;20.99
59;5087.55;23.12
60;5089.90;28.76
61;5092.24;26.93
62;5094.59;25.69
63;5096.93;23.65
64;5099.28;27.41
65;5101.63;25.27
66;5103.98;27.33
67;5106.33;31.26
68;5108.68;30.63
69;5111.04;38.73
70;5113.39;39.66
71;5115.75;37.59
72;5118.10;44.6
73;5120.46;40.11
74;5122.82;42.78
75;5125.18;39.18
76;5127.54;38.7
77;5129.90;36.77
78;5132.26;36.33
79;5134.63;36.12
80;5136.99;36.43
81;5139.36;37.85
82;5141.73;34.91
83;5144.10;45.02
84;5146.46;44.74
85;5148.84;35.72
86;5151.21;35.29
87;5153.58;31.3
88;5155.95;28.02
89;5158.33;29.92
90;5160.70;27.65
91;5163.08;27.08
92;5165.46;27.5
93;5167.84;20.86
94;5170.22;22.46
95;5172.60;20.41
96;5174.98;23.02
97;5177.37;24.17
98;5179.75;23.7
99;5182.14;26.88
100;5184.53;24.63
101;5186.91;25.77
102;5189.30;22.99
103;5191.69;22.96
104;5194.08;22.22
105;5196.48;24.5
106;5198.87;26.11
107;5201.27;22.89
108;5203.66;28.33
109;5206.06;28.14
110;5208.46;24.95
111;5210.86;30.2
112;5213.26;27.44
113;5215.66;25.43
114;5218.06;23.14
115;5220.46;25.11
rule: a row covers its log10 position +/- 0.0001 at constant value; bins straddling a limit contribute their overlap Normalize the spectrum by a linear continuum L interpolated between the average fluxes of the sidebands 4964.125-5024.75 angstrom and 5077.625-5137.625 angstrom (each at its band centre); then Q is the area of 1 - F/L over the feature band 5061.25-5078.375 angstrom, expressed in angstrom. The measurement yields 4.6 angstrom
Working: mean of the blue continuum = 21.5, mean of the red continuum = 31.2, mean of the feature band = 20.4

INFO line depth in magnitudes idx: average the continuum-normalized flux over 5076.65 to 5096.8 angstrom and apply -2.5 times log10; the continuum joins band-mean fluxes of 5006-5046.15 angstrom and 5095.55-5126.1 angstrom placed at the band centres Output 0.36 mag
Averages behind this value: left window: 21.7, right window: 34.4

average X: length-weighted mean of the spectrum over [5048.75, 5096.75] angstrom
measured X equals 21.3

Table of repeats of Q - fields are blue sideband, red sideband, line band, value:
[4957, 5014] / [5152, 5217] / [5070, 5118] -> -4.7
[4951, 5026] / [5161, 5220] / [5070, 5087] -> 3.2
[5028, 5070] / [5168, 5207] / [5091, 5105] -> -2.2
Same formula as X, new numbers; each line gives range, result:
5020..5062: 21.3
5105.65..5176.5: 34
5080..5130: 31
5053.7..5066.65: 22.4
